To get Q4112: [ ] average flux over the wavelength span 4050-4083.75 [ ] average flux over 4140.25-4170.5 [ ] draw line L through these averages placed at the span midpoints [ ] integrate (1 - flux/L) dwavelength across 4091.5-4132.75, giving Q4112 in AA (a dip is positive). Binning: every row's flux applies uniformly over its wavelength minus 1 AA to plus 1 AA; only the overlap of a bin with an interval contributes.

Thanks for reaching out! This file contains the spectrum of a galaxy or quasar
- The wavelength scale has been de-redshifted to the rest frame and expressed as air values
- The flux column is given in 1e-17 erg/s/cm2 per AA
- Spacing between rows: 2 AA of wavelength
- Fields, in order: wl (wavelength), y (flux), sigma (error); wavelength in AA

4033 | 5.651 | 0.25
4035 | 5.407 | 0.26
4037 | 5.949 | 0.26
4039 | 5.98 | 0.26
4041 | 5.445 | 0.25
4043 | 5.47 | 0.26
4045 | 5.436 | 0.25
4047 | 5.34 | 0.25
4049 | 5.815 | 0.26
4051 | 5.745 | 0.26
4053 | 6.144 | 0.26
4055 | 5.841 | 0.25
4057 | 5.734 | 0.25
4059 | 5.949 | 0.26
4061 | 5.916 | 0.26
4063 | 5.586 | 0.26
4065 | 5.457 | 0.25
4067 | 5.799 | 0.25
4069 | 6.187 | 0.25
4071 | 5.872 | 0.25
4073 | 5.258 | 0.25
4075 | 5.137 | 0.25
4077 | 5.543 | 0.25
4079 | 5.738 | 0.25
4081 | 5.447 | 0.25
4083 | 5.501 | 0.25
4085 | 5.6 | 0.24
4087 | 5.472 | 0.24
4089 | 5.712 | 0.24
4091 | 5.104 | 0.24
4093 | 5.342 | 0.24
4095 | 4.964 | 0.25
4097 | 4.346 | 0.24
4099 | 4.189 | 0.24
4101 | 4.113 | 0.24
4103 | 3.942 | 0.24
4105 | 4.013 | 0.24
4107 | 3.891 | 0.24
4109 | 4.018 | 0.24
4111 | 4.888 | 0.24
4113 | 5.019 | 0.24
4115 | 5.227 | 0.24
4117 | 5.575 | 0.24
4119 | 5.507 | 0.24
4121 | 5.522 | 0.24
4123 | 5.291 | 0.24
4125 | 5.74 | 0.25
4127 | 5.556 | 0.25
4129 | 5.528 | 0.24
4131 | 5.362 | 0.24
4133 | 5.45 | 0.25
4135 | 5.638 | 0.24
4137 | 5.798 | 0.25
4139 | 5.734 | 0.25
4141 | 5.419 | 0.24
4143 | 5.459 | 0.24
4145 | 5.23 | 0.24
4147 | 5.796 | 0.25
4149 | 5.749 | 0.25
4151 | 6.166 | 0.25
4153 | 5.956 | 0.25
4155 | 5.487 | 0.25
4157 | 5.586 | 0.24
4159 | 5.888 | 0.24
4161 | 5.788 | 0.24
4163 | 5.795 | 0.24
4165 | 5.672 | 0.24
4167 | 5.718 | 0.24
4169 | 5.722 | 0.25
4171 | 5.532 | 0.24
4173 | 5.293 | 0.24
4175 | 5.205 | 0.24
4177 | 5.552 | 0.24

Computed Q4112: 5.67 AA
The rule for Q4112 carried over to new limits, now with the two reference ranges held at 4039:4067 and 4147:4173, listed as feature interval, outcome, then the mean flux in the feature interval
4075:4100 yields 2.1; 5.24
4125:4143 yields 0.5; 5.56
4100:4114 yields 3.5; 4.27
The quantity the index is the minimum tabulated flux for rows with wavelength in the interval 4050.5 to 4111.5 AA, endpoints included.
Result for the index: 3.891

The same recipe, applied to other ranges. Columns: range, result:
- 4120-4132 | 5.291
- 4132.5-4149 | 5.23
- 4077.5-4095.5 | 4.964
